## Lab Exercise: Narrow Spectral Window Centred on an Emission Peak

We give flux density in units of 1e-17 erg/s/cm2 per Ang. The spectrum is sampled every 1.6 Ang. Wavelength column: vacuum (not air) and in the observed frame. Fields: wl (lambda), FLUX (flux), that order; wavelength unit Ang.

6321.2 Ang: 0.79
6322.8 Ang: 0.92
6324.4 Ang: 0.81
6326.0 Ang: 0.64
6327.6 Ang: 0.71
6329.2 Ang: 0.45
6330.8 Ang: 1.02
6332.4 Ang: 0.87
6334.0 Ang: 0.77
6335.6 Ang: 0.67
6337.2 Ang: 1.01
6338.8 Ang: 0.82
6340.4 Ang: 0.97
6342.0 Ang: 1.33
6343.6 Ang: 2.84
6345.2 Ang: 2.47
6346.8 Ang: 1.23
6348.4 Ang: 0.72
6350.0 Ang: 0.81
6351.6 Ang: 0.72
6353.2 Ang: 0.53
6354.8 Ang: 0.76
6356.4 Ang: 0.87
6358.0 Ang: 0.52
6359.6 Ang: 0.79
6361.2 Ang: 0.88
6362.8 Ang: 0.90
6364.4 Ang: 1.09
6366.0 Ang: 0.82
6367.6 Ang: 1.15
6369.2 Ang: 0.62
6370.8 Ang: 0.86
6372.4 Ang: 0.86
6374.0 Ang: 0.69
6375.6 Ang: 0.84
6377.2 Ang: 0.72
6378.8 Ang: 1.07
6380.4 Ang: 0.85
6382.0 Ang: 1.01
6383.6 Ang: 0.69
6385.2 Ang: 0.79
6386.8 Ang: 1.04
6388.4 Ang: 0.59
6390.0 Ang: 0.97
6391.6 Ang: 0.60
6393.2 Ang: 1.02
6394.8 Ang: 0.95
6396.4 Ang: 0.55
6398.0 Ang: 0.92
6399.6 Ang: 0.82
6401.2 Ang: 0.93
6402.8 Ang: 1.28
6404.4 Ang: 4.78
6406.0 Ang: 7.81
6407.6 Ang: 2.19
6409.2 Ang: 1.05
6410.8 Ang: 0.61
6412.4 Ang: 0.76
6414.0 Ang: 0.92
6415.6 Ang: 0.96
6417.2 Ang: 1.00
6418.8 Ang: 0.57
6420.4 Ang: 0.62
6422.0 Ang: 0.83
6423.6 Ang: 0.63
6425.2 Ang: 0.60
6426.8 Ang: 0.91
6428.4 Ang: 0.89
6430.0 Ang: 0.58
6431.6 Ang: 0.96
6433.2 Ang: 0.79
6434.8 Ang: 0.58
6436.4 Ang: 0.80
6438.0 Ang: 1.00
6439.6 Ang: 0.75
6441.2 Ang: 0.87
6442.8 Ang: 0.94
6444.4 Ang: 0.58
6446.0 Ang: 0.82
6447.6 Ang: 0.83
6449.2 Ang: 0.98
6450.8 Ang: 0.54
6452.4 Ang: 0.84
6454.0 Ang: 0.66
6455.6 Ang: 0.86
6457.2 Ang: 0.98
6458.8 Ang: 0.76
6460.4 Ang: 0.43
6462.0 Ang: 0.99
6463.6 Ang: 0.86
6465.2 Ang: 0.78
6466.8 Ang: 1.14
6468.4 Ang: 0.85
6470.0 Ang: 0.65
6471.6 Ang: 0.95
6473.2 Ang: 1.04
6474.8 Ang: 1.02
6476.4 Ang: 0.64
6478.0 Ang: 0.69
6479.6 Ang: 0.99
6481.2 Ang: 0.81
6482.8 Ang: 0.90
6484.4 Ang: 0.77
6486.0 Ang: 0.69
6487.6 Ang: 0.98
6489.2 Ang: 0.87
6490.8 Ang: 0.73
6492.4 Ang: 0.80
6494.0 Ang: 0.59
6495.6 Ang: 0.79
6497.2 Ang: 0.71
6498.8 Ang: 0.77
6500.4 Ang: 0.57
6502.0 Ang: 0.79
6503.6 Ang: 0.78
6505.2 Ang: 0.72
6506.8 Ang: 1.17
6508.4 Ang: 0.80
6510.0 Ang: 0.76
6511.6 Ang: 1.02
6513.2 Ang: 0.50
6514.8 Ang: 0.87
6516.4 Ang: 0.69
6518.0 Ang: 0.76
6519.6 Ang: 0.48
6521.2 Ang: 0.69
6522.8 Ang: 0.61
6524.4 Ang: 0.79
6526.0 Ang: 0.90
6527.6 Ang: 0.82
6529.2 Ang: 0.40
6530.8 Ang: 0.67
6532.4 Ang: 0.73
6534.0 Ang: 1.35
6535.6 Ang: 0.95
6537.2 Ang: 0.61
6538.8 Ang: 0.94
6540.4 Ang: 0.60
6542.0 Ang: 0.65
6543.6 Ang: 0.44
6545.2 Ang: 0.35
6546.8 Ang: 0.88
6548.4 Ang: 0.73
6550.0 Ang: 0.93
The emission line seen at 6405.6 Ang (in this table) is [O III] 5007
